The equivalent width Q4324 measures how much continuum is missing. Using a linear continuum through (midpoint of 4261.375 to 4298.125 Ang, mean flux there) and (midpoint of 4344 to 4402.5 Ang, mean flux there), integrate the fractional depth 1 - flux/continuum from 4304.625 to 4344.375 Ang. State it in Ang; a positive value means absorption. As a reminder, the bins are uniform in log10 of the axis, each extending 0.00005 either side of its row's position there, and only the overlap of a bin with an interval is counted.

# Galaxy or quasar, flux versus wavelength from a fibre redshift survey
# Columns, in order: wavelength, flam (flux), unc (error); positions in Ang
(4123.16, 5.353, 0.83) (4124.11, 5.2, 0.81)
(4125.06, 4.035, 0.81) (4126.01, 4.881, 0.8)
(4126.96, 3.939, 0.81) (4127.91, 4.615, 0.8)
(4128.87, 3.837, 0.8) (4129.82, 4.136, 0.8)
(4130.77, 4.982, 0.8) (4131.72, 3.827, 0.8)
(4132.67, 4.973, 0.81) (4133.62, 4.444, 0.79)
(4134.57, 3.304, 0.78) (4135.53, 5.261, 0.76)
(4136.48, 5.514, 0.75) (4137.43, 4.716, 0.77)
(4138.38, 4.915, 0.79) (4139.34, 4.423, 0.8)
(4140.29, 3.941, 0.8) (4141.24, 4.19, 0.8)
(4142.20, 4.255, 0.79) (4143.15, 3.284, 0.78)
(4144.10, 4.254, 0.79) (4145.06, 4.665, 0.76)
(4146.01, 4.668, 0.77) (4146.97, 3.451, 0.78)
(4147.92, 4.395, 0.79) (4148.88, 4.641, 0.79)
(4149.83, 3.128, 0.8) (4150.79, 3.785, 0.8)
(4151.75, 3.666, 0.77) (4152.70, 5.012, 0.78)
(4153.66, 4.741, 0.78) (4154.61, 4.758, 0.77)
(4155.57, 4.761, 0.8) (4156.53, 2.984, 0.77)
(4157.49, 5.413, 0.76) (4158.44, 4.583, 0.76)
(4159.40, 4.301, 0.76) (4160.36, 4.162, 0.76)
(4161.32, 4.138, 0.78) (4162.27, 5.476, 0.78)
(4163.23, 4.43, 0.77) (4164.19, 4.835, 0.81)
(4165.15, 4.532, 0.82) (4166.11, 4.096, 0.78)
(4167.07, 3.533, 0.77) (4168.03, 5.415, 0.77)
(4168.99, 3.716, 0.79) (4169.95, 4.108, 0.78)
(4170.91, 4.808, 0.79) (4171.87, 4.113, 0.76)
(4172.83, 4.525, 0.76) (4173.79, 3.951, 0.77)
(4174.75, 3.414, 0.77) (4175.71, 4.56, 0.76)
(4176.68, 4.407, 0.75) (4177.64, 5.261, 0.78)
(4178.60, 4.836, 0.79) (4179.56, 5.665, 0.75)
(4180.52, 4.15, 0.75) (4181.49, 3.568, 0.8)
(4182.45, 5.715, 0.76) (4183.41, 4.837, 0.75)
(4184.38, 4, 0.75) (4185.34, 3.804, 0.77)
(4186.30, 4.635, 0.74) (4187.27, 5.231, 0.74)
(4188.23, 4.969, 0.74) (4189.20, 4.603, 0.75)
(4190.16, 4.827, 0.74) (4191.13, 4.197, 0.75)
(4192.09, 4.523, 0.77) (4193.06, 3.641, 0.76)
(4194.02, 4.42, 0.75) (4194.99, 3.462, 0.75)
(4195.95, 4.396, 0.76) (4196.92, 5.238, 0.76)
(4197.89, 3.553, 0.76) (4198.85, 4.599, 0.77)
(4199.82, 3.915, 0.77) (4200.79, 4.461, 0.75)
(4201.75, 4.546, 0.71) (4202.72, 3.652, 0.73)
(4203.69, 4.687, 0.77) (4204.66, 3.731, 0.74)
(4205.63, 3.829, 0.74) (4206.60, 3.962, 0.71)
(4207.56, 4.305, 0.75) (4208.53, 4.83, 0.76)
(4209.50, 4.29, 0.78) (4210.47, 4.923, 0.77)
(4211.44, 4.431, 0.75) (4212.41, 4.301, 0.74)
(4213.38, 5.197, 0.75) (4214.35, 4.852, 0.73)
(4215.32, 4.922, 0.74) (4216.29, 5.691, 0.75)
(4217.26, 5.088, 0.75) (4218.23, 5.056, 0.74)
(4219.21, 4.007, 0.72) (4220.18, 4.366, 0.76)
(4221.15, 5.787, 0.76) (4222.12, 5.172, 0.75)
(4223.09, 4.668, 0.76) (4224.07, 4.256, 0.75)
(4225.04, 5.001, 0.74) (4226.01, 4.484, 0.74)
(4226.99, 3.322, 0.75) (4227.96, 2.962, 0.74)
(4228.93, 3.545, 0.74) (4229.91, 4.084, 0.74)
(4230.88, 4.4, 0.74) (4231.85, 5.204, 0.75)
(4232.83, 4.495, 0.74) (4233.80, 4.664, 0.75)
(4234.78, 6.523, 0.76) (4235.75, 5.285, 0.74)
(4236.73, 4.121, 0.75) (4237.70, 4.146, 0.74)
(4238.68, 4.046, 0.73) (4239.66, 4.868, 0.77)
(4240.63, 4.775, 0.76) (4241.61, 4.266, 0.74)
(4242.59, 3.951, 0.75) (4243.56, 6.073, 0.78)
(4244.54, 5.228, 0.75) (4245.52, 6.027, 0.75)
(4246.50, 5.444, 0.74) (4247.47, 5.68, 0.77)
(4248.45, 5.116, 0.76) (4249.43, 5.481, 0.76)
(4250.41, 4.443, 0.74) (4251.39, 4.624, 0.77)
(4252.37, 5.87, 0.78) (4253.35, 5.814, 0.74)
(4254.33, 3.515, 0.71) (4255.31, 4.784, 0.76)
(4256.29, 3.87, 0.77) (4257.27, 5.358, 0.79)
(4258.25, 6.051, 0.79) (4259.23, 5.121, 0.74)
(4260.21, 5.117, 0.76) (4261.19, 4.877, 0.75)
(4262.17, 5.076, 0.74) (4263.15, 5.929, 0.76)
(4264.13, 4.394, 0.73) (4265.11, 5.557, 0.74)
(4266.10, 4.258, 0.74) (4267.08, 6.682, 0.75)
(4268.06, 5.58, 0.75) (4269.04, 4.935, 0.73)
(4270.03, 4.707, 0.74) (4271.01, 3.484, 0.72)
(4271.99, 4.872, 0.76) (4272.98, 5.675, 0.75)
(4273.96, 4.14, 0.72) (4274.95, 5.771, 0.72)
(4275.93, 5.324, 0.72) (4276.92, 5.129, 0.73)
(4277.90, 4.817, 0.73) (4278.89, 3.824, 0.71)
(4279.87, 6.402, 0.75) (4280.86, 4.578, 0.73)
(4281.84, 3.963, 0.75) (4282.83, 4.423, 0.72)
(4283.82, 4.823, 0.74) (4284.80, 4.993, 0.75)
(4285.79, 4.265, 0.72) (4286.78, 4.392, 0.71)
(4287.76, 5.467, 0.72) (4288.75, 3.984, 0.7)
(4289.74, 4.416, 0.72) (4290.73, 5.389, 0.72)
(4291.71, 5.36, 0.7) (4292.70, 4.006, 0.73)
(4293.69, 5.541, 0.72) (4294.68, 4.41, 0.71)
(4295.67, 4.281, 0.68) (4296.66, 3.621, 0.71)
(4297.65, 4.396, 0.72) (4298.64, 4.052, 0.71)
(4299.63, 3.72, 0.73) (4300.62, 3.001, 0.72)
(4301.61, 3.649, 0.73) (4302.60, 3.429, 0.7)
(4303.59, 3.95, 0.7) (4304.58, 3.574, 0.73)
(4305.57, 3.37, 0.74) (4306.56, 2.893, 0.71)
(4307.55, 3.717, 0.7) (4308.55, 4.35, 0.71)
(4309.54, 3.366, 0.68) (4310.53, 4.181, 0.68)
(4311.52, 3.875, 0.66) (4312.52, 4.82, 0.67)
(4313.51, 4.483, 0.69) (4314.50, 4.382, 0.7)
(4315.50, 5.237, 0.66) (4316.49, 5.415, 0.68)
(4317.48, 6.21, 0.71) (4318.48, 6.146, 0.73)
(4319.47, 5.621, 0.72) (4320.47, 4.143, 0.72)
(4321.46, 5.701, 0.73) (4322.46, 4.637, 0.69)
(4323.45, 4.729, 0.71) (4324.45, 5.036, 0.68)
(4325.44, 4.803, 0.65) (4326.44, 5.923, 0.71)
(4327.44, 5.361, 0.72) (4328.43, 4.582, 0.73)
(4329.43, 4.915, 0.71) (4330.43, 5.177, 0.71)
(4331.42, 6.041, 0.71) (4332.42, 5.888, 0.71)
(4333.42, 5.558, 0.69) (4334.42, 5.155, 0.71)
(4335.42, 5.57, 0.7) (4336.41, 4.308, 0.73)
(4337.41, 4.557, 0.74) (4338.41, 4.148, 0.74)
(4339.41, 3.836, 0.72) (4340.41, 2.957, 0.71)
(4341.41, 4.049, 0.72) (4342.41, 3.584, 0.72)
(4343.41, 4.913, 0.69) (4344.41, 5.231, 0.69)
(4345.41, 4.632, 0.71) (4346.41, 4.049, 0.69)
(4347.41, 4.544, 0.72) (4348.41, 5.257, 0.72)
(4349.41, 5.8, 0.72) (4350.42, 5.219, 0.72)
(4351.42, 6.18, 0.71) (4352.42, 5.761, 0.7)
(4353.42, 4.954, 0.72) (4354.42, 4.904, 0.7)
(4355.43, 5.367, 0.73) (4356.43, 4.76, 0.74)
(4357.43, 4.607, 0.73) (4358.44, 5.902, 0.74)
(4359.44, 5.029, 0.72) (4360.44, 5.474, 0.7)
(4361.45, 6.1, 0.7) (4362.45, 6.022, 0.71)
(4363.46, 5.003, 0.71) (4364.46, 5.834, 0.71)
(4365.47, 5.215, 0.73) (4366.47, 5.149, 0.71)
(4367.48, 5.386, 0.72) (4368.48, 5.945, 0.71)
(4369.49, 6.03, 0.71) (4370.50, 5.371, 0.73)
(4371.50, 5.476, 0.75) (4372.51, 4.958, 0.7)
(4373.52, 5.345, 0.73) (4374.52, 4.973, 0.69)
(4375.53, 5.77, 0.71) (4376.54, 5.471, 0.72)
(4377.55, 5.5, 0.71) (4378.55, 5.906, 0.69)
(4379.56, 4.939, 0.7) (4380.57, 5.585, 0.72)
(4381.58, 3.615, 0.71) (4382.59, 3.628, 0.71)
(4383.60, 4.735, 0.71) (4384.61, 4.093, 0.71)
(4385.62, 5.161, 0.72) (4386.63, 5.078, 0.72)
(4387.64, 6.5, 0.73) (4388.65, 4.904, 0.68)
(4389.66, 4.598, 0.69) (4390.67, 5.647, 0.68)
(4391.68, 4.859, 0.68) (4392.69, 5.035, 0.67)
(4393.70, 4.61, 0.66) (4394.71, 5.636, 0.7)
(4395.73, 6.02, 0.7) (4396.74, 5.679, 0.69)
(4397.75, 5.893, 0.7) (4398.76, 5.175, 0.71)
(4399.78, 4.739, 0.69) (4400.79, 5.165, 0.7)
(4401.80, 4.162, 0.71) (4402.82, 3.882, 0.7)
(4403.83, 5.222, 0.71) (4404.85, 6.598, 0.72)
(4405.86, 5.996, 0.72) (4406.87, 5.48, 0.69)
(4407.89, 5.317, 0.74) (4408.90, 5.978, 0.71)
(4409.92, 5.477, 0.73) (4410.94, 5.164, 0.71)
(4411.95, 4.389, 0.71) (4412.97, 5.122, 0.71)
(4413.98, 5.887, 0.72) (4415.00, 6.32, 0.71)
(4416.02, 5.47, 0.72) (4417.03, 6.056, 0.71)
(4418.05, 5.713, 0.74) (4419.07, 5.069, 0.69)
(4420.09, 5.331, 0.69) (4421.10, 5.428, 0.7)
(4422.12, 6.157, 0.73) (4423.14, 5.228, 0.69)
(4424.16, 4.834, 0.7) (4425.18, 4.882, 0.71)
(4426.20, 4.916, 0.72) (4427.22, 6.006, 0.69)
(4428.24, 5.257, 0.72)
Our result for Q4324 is 2.5 Ang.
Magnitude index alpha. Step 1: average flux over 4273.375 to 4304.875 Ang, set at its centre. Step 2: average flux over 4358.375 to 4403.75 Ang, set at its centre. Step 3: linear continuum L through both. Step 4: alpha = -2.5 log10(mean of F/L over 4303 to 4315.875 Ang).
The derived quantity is 0.163 mag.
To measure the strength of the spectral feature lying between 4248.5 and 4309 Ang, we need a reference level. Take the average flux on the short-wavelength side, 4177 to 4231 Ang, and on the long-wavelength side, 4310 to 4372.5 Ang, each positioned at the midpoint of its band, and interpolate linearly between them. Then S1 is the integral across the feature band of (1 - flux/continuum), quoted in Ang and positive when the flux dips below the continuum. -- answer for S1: 1.9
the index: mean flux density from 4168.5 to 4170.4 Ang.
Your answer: 3.92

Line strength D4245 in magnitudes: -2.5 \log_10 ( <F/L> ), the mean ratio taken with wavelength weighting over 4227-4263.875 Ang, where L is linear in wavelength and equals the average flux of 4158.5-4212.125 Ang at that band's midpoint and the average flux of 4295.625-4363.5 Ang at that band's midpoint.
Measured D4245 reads -0.07 mag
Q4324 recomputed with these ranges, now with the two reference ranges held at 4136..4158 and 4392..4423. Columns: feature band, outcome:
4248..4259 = -0.5 Ang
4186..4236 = 0.8 Ang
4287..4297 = 0.5 Ang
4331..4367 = 0.8 Ang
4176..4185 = -0.5 Ang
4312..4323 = -0.3 Ang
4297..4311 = 3.6 Ang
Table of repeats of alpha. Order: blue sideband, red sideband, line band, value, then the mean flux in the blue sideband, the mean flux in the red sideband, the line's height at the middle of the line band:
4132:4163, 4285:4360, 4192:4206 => 0.08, 4.38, 4.68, 4.47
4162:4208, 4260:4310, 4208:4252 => -0.07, 4.39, 4.54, 4.46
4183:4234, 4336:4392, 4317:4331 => -0.07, 4.45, 5.05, 4.9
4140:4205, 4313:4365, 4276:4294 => 0.02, 4.36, 5.07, 4.84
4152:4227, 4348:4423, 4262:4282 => -0.04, 4.5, 5.33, 4.85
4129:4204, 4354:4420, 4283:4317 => 0.16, 4.39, 5.29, 4.94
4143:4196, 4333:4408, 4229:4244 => -0.01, 4.39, 5.12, 4.63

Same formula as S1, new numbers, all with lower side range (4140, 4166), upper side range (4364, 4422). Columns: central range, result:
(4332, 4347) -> 1.5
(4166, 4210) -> 0.8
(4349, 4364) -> -0.7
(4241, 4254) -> -1.4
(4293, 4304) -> 2.0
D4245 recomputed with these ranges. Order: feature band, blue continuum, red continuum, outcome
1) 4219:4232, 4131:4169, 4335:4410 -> 0.06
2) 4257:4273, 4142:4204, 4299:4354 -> -0.13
